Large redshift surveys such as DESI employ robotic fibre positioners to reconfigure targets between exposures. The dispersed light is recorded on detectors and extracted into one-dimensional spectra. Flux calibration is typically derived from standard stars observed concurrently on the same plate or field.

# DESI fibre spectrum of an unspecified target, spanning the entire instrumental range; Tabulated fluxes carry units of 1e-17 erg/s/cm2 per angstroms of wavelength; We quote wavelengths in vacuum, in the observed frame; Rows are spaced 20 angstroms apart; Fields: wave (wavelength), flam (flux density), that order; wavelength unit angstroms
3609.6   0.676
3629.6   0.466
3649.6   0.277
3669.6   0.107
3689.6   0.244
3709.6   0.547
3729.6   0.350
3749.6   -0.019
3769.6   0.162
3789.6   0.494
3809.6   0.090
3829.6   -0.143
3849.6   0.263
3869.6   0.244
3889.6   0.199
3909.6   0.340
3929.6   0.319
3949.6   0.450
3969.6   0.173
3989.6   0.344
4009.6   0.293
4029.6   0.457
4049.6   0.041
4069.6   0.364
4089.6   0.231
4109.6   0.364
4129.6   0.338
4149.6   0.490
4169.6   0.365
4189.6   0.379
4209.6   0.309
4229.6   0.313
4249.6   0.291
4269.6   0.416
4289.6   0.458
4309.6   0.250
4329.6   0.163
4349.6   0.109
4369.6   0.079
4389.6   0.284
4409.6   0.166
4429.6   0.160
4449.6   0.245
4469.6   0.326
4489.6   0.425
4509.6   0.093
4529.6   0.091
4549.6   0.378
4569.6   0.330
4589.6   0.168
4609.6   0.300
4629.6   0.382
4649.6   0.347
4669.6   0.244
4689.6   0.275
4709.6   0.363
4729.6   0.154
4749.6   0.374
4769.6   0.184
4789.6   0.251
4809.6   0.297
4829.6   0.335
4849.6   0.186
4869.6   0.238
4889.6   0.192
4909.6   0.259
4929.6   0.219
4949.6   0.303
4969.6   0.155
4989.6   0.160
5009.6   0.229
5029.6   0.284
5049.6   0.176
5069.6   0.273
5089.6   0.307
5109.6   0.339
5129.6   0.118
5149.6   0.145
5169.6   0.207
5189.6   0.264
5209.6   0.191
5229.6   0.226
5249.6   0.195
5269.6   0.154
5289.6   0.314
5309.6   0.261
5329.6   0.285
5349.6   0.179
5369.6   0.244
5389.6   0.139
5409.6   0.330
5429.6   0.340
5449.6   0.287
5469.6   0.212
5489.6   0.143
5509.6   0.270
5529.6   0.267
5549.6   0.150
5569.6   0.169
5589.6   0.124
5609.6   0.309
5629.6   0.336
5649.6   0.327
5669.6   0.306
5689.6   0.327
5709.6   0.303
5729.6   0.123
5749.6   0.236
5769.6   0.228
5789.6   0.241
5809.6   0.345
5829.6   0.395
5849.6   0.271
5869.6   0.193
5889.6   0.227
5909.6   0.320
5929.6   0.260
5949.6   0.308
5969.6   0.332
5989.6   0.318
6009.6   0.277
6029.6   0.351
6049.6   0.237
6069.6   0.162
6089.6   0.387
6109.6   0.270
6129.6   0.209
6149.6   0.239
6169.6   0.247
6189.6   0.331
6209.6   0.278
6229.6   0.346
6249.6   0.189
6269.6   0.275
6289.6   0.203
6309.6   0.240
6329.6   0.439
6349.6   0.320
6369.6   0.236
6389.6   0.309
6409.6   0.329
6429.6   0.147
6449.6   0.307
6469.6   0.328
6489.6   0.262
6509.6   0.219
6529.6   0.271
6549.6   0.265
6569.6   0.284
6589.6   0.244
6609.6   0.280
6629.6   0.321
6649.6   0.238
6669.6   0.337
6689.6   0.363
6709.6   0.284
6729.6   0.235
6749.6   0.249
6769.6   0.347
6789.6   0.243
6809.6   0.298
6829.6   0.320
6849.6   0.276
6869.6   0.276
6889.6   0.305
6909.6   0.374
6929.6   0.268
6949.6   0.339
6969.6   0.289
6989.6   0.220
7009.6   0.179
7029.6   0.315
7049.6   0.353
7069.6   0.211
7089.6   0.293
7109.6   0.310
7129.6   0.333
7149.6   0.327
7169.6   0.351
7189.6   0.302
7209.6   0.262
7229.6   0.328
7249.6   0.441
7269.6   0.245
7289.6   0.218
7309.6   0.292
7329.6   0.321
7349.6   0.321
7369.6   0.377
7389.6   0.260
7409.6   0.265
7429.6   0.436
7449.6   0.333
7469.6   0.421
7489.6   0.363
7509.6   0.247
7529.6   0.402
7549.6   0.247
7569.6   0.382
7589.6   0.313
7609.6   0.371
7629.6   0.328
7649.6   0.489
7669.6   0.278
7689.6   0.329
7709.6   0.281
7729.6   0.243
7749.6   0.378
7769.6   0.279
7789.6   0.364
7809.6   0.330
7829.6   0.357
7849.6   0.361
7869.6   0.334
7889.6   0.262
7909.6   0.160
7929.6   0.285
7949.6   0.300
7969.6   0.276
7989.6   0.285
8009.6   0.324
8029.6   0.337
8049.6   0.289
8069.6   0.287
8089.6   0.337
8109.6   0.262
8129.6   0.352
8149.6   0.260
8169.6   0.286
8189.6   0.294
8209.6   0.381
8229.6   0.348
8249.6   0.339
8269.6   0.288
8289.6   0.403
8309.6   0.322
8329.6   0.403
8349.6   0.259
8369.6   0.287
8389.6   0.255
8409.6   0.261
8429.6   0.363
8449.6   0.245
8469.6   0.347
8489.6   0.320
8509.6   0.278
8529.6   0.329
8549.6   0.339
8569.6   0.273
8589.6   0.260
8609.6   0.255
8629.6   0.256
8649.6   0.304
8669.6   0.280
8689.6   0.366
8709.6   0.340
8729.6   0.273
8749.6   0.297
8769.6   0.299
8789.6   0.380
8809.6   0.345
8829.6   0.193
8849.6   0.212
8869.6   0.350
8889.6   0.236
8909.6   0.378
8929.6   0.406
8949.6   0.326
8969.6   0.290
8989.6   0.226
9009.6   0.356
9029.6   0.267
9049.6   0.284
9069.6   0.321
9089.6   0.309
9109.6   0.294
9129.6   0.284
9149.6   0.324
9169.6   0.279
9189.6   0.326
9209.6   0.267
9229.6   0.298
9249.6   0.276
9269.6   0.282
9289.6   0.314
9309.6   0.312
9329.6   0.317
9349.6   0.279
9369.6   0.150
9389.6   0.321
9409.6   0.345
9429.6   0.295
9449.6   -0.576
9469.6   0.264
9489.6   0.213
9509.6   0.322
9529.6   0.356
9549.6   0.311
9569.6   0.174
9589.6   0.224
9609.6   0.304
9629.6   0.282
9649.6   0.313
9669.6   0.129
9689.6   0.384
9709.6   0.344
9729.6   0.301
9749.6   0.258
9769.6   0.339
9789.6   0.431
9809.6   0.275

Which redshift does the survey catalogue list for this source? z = 0.529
